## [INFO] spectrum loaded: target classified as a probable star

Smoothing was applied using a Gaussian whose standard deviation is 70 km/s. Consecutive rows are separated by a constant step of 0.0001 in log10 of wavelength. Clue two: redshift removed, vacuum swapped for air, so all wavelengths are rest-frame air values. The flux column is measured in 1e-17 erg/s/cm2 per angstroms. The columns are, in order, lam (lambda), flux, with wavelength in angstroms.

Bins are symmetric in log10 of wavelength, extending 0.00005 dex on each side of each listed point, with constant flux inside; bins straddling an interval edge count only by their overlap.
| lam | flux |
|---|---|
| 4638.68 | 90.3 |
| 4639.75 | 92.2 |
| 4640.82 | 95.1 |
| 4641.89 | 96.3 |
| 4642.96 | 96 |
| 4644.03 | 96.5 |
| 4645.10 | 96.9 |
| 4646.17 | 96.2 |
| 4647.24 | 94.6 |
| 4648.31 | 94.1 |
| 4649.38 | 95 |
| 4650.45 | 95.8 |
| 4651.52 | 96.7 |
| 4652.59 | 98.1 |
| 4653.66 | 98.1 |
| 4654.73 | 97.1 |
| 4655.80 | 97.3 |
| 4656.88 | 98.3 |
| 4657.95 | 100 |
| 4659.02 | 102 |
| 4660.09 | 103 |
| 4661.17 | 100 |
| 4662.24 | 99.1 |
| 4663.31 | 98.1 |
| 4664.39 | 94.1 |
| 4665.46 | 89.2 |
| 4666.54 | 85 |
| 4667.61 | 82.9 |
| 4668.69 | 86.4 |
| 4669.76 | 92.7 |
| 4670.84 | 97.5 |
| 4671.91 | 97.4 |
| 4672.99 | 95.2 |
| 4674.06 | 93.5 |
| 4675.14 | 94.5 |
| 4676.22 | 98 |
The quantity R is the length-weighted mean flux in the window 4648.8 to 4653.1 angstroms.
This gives 96.4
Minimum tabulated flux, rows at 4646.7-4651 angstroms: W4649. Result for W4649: 94.1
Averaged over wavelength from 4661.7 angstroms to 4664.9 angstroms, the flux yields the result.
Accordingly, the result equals 97.2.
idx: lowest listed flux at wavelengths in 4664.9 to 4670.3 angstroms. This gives 82.9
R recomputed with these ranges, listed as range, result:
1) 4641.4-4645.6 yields 96.4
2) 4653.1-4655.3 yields 97.8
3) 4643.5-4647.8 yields 96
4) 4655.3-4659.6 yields 99.5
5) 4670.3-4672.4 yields 97.6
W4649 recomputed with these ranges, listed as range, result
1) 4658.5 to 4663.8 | 98.1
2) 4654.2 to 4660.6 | 97.1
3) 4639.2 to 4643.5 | 92.2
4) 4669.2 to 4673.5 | 92.7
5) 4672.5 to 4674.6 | 93.5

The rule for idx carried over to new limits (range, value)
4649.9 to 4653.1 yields 95.8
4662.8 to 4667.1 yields 85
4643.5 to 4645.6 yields 96.5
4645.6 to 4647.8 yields 94.6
